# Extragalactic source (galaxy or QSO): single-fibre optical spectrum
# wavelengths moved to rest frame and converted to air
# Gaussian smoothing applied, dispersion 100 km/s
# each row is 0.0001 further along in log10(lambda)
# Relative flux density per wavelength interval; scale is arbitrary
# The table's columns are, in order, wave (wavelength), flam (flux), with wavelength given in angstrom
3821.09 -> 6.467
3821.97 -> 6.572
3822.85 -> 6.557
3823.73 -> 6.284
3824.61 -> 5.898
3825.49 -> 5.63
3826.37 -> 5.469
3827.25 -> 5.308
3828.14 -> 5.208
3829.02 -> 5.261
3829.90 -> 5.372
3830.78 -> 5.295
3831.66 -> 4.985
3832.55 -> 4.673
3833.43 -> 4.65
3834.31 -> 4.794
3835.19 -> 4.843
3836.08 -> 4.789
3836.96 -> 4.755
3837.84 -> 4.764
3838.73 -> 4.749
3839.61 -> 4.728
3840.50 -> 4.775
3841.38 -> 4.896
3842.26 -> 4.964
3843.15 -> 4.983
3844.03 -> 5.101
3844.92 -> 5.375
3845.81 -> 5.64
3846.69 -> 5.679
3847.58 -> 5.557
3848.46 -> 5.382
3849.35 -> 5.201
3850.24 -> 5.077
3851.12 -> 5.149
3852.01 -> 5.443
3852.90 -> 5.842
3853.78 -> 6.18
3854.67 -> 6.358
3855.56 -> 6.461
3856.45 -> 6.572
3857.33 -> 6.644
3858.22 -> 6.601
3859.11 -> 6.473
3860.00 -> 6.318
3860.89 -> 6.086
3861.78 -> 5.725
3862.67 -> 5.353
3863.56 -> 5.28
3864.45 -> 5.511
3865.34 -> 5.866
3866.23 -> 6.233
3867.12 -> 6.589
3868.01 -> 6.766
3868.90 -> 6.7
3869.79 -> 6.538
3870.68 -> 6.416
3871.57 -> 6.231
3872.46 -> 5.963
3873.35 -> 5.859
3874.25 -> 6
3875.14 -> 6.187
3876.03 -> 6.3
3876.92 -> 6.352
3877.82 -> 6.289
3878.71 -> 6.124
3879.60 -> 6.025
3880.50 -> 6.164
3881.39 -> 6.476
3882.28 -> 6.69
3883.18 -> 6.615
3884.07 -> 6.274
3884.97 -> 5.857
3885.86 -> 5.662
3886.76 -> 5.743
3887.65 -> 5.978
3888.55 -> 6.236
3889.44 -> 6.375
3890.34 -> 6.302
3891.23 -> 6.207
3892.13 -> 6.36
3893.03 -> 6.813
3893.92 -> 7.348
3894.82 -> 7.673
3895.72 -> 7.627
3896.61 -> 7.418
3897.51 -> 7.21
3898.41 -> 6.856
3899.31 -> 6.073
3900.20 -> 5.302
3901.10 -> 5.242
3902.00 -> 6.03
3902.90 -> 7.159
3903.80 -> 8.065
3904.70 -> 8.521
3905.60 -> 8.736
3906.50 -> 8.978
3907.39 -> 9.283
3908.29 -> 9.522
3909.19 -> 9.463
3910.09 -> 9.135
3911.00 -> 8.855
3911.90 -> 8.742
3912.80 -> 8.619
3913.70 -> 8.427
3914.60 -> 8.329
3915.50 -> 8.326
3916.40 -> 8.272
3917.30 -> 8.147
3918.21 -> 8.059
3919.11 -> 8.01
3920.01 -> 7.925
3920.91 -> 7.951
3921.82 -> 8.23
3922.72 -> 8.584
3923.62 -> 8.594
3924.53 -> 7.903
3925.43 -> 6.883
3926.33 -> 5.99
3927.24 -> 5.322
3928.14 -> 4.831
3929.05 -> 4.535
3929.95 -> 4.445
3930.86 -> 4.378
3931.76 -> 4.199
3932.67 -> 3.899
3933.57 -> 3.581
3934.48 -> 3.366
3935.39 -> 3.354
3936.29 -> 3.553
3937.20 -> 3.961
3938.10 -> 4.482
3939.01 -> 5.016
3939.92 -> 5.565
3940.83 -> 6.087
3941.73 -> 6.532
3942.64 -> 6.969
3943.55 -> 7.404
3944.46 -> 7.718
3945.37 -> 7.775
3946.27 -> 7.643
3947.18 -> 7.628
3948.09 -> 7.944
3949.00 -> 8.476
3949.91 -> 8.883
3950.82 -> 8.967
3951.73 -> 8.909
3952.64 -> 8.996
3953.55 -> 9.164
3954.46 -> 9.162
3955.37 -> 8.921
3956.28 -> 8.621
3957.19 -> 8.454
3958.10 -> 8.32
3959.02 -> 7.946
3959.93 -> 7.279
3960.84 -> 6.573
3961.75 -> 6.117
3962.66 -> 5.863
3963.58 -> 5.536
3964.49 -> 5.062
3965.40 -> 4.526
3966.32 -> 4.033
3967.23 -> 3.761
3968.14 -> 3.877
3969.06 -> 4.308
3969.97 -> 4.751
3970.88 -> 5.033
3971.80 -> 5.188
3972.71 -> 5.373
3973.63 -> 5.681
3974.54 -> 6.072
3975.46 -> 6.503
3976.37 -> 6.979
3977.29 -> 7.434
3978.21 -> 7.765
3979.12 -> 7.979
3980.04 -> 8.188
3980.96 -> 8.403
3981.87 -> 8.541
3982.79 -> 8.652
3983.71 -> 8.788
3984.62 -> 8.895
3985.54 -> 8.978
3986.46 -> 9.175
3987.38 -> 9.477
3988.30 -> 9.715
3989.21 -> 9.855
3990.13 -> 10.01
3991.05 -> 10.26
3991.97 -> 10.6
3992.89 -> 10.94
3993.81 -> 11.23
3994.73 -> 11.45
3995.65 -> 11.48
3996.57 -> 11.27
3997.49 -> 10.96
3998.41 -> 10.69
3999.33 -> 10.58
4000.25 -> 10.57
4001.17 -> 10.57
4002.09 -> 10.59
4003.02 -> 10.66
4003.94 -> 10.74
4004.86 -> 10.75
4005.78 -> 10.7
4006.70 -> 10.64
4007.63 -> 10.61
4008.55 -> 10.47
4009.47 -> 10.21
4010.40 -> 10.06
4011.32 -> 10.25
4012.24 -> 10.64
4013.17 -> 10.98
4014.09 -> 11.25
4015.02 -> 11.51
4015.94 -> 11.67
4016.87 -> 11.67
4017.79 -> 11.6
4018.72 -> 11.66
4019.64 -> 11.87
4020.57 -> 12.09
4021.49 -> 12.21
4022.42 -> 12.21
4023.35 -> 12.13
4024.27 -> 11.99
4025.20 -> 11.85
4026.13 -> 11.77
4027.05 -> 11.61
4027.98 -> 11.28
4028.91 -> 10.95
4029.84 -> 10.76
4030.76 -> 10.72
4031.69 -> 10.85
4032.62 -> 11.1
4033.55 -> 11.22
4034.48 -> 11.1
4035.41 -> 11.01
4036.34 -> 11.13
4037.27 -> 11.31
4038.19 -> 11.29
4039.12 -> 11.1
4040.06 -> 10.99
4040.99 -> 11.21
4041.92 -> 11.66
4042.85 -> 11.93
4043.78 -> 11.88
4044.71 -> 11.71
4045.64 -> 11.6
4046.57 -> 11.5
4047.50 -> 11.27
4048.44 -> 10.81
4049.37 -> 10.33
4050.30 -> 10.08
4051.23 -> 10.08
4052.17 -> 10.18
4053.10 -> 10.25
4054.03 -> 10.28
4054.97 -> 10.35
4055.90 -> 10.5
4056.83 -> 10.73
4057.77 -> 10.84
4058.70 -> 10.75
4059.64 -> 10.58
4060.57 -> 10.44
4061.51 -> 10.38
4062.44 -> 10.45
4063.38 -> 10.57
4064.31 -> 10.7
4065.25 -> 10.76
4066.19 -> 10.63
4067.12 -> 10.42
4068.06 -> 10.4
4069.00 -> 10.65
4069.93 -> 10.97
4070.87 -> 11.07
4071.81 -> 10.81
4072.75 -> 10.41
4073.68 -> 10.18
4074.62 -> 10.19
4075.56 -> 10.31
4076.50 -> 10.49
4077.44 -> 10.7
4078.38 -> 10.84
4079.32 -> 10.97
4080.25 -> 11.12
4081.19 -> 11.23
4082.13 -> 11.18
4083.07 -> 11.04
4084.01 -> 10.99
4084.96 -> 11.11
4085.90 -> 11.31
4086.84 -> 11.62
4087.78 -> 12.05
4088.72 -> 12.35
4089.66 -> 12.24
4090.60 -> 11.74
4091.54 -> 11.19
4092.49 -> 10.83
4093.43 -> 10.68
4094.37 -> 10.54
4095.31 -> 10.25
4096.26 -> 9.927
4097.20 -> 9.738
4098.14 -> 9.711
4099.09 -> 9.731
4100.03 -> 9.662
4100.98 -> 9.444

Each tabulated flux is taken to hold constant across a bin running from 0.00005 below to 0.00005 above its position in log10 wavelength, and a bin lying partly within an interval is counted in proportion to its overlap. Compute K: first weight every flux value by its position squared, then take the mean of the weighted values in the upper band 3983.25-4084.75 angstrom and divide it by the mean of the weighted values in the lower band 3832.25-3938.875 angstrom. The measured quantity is 1.86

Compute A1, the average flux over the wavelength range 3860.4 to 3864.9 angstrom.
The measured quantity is 5.59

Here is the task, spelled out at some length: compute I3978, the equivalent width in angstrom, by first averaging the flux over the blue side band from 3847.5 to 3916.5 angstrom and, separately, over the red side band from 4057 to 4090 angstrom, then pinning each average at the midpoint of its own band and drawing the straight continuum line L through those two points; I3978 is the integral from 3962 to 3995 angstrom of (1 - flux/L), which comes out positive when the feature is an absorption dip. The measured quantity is 5.3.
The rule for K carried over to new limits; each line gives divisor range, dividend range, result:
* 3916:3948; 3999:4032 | 1.87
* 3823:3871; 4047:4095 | 2.16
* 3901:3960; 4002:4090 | 1.61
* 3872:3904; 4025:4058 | 1.86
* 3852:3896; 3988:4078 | 1.88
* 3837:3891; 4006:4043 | 2.07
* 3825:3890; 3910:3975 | 1.21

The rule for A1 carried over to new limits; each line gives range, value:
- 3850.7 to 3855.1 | 5.79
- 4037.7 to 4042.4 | 11.3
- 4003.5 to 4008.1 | 10.7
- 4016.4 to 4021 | 11.8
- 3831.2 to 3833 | 4.83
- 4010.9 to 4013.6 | 10.6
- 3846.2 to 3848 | 5.62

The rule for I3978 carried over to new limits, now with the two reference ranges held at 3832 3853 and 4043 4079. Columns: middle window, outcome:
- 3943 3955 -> -0.8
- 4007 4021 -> -2.4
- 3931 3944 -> 4.6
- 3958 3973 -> 5.1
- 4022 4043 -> -3.0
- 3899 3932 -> -2.6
